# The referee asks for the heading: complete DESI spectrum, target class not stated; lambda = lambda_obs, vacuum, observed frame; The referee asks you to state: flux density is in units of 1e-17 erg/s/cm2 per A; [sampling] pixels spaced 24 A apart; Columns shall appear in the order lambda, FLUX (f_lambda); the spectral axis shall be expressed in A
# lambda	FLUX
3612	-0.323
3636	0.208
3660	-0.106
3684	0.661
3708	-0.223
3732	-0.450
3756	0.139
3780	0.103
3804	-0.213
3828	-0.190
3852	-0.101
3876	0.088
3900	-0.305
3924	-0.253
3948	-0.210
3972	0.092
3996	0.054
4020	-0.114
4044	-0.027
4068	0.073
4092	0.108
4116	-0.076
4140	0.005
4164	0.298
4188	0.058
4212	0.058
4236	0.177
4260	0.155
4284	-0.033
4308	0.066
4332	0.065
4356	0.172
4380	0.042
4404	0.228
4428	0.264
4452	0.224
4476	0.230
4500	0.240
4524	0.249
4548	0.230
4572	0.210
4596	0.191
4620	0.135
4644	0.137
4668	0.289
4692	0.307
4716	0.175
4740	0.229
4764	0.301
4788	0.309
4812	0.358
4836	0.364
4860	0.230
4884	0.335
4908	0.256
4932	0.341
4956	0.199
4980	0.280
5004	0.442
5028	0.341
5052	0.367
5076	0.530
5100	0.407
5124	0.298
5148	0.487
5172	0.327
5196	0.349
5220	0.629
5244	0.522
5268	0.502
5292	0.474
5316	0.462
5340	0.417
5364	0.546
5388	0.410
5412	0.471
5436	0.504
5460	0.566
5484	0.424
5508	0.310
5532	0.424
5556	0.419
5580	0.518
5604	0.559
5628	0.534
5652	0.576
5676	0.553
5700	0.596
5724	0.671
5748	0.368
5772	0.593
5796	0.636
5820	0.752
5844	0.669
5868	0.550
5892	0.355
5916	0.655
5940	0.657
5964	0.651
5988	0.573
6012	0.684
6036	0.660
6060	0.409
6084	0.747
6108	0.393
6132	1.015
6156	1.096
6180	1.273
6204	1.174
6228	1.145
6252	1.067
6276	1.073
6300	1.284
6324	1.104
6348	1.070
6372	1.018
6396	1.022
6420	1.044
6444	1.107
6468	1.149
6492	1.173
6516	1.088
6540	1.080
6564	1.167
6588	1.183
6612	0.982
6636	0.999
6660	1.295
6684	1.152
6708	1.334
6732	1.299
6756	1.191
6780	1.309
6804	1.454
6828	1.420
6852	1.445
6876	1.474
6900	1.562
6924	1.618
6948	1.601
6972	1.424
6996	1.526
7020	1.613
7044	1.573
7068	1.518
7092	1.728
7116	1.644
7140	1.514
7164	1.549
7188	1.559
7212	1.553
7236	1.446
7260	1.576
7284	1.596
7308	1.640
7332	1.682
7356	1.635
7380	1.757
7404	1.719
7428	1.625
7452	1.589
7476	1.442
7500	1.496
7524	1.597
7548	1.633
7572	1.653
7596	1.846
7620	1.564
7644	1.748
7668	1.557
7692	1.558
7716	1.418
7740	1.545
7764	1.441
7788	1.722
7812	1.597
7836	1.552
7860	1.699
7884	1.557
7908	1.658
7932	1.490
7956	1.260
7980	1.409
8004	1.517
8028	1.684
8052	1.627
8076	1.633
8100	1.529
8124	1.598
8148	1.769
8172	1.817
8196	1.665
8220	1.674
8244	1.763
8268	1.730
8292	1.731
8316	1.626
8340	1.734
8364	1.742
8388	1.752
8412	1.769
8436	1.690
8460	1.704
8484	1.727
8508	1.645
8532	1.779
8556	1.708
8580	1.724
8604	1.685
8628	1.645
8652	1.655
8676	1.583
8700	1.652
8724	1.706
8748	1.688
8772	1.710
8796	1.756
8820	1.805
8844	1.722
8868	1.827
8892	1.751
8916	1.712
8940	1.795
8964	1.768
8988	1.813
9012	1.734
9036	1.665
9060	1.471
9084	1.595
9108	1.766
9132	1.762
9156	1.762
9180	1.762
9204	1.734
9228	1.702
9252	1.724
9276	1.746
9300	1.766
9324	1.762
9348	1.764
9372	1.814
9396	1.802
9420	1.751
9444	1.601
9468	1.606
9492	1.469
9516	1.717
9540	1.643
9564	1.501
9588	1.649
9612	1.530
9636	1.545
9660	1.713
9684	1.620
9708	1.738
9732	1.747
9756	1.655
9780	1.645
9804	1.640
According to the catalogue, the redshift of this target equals 0.538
